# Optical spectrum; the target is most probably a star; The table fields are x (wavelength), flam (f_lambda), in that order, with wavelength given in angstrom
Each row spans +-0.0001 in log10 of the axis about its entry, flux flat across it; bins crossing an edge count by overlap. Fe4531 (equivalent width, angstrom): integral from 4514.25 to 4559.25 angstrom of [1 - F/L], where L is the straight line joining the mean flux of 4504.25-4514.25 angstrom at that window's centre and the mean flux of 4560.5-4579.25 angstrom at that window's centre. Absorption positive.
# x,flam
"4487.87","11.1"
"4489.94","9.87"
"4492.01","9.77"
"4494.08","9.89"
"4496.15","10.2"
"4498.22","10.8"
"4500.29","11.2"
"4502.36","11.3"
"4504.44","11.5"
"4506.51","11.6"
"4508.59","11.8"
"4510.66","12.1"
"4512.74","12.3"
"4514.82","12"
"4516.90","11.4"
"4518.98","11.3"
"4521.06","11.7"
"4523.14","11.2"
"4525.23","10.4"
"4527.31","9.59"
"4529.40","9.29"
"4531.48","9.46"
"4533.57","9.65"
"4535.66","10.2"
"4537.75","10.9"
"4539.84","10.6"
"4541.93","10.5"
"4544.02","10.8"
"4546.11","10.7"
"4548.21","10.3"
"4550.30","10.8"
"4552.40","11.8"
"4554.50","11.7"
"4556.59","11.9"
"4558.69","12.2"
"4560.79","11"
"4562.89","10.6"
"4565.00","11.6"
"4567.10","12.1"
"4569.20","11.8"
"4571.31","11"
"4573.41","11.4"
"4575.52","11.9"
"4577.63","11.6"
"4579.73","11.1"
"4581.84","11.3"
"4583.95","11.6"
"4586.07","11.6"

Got 3.4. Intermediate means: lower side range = 11.9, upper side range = 11.5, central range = 10.8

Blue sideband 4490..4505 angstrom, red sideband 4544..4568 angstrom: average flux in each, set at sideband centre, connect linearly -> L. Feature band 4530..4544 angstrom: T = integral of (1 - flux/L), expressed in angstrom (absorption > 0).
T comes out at 1.07 angstrom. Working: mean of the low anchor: 10.6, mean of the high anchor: 11.3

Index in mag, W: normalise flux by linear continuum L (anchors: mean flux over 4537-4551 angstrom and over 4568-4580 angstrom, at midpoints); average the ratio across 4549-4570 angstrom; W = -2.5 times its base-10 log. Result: -0.04 mag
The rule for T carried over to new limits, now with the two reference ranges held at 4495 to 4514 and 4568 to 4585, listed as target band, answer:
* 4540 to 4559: 0.5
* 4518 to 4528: 0.5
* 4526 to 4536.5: 1.6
